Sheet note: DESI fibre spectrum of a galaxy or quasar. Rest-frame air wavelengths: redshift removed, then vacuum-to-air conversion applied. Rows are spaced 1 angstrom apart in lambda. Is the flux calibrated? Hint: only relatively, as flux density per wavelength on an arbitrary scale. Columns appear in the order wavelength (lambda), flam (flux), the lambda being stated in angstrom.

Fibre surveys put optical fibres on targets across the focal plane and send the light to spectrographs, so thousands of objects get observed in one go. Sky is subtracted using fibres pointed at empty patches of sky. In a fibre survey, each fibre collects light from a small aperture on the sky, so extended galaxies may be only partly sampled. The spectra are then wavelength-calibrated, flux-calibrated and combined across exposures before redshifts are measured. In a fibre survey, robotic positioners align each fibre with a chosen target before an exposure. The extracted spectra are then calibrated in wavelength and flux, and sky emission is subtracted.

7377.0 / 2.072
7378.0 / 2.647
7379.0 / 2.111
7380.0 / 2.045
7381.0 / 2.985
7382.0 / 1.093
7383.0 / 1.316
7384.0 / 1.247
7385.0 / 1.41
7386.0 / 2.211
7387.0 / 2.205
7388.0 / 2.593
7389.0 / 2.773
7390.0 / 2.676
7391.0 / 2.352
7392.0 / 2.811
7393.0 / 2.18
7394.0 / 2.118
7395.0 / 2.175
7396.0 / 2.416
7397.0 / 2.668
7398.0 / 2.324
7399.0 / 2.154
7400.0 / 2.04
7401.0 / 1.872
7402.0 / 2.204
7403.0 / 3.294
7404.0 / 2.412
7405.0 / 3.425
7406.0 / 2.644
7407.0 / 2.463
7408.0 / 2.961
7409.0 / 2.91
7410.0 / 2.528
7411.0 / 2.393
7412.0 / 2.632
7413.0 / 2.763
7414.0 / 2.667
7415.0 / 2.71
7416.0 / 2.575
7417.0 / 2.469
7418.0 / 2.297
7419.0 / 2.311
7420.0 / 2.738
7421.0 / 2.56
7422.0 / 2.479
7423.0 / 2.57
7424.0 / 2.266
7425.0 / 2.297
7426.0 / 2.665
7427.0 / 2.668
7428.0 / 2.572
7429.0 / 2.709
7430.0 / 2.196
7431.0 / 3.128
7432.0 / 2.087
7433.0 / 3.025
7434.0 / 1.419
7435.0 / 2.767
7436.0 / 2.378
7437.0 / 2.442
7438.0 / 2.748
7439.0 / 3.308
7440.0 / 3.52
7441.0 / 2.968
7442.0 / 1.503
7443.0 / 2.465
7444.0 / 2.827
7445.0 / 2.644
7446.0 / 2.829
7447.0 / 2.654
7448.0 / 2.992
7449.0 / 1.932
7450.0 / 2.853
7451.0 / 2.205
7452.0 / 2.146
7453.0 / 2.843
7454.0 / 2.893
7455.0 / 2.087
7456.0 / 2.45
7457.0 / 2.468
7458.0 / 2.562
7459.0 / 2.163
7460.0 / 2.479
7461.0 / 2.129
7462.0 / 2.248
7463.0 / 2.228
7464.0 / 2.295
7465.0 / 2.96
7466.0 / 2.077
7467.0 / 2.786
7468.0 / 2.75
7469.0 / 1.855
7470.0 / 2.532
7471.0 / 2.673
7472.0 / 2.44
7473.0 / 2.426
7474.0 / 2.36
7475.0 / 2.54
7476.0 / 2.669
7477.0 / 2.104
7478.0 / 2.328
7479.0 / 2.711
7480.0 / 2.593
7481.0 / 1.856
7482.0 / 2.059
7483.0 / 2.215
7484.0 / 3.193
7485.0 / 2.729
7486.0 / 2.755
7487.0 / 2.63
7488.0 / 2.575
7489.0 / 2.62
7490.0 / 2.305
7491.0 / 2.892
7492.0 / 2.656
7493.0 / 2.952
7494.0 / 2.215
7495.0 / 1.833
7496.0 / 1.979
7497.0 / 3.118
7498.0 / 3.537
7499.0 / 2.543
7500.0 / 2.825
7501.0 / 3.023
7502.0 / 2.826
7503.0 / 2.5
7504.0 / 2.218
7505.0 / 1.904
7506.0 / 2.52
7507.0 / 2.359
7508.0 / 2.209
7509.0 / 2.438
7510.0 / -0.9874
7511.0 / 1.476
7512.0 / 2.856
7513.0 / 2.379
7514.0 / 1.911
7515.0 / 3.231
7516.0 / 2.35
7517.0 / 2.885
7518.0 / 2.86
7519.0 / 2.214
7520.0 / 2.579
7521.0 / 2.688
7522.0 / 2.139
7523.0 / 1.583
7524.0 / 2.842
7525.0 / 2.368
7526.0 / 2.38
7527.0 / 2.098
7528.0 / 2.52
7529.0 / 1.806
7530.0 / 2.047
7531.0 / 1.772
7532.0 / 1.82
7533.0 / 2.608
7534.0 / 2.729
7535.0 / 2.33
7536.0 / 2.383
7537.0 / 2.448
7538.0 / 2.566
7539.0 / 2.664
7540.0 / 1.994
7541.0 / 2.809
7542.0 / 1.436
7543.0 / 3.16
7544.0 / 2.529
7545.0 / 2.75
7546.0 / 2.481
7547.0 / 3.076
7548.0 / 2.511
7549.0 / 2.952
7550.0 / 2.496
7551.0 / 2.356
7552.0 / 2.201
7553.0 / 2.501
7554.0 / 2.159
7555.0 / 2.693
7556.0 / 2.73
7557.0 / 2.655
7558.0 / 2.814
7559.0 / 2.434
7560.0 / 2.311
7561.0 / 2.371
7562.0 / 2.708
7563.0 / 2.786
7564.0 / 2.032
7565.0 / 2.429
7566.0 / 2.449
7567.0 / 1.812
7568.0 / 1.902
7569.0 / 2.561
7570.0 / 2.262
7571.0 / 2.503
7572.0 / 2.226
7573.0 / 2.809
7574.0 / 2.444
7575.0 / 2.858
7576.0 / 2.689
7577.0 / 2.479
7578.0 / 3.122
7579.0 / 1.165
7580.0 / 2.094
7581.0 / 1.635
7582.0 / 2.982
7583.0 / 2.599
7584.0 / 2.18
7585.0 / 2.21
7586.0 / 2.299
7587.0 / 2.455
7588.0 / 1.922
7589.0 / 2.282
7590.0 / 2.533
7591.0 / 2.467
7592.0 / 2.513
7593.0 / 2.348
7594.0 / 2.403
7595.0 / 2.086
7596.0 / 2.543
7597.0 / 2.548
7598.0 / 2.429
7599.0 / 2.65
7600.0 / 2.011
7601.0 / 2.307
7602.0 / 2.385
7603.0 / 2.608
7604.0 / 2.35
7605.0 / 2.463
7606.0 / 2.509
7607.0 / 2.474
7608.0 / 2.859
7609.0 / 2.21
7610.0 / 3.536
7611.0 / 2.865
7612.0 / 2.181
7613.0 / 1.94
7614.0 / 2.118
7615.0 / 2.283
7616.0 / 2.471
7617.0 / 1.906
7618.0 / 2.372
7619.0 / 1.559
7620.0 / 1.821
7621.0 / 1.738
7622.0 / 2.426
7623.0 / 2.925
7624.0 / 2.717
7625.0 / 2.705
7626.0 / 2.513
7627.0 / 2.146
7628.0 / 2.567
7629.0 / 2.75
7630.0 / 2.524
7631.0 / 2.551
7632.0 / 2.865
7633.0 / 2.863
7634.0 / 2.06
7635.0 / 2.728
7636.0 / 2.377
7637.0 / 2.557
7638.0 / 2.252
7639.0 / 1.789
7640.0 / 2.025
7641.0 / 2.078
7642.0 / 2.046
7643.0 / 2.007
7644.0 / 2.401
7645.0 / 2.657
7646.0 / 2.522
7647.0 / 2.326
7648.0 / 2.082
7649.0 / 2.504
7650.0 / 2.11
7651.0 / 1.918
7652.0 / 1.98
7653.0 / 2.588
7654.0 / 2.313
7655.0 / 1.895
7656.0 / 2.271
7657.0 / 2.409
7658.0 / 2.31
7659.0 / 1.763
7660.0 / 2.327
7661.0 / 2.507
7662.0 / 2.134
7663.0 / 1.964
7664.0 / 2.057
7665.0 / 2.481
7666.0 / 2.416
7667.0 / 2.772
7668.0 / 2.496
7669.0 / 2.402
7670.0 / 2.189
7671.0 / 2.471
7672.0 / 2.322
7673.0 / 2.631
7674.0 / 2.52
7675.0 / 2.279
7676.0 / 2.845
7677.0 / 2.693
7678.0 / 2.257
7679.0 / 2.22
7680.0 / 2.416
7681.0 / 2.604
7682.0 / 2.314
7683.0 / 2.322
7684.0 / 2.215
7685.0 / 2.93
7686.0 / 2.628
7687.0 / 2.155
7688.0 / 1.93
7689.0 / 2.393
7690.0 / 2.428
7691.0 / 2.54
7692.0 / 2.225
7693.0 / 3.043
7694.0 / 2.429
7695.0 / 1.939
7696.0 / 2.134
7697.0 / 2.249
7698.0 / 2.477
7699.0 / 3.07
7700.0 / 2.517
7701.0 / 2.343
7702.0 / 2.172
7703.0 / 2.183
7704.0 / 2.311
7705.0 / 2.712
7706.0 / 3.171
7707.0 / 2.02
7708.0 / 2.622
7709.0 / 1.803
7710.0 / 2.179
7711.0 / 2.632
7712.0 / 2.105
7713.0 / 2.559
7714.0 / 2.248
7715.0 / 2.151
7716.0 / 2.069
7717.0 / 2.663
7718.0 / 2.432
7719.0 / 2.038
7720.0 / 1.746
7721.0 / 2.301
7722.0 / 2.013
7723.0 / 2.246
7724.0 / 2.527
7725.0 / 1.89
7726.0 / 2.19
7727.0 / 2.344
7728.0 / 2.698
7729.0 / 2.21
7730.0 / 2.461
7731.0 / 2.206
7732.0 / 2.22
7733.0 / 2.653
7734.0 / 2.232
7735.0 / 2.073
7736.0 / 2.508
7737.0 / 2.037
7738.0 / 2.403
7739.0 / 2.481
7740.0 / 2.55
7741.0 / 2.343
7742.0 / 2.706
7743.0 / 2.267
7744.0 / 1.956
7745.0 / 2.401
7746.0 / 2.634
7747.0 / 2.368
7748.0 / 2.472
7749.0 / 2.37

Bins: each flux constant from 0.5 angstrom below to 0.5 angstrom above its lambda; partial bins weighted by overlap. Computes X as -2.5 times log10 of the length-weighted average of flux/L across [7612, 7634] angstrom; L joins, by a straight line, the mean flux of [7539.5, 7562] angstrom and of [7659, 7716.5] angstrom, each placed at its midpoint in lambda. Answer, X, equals 0.04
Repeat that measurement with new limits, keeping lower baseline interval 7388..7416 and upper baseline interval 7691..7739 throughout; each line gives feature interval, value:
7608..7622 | 0.06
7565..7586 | 0.03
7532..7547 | -0.02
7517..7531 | 0.06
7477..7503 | -0.05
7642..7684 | 0.02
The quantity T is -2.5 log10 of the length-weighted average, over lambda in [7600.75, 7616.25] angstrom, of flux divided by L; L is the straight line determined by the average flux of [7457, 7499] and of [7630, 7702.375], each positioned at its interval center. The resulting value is -0.03 mag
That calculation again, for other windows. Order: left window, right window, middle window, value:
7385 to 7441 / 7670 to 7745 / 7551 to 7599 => 0.019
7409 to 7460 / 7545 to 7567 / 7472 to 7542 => 0.061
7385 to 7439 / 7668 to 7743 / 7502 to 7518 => 0.124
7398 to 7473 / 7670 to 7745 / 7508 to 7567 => 0.043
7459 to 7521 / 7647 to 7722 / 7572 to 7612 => -0.024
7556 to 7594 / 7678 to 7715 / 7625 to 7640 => -0.031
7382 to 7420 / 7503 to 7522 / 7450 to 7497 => -0.076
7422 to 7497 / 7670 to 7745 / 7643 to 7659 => 0.062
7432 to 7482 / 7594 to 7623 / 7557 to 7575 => -0.014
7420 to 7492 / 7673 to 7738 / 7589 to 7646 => 0.009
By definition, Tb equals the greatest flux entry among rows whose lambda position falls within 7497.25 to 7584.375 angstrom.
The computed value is 3.537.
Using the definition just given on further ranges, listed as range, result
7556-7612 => 3.536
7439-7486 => 3.52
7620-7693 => 3.043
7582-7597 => 2.982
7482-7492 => 3.193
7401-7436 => 3.425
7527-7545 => 3.16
